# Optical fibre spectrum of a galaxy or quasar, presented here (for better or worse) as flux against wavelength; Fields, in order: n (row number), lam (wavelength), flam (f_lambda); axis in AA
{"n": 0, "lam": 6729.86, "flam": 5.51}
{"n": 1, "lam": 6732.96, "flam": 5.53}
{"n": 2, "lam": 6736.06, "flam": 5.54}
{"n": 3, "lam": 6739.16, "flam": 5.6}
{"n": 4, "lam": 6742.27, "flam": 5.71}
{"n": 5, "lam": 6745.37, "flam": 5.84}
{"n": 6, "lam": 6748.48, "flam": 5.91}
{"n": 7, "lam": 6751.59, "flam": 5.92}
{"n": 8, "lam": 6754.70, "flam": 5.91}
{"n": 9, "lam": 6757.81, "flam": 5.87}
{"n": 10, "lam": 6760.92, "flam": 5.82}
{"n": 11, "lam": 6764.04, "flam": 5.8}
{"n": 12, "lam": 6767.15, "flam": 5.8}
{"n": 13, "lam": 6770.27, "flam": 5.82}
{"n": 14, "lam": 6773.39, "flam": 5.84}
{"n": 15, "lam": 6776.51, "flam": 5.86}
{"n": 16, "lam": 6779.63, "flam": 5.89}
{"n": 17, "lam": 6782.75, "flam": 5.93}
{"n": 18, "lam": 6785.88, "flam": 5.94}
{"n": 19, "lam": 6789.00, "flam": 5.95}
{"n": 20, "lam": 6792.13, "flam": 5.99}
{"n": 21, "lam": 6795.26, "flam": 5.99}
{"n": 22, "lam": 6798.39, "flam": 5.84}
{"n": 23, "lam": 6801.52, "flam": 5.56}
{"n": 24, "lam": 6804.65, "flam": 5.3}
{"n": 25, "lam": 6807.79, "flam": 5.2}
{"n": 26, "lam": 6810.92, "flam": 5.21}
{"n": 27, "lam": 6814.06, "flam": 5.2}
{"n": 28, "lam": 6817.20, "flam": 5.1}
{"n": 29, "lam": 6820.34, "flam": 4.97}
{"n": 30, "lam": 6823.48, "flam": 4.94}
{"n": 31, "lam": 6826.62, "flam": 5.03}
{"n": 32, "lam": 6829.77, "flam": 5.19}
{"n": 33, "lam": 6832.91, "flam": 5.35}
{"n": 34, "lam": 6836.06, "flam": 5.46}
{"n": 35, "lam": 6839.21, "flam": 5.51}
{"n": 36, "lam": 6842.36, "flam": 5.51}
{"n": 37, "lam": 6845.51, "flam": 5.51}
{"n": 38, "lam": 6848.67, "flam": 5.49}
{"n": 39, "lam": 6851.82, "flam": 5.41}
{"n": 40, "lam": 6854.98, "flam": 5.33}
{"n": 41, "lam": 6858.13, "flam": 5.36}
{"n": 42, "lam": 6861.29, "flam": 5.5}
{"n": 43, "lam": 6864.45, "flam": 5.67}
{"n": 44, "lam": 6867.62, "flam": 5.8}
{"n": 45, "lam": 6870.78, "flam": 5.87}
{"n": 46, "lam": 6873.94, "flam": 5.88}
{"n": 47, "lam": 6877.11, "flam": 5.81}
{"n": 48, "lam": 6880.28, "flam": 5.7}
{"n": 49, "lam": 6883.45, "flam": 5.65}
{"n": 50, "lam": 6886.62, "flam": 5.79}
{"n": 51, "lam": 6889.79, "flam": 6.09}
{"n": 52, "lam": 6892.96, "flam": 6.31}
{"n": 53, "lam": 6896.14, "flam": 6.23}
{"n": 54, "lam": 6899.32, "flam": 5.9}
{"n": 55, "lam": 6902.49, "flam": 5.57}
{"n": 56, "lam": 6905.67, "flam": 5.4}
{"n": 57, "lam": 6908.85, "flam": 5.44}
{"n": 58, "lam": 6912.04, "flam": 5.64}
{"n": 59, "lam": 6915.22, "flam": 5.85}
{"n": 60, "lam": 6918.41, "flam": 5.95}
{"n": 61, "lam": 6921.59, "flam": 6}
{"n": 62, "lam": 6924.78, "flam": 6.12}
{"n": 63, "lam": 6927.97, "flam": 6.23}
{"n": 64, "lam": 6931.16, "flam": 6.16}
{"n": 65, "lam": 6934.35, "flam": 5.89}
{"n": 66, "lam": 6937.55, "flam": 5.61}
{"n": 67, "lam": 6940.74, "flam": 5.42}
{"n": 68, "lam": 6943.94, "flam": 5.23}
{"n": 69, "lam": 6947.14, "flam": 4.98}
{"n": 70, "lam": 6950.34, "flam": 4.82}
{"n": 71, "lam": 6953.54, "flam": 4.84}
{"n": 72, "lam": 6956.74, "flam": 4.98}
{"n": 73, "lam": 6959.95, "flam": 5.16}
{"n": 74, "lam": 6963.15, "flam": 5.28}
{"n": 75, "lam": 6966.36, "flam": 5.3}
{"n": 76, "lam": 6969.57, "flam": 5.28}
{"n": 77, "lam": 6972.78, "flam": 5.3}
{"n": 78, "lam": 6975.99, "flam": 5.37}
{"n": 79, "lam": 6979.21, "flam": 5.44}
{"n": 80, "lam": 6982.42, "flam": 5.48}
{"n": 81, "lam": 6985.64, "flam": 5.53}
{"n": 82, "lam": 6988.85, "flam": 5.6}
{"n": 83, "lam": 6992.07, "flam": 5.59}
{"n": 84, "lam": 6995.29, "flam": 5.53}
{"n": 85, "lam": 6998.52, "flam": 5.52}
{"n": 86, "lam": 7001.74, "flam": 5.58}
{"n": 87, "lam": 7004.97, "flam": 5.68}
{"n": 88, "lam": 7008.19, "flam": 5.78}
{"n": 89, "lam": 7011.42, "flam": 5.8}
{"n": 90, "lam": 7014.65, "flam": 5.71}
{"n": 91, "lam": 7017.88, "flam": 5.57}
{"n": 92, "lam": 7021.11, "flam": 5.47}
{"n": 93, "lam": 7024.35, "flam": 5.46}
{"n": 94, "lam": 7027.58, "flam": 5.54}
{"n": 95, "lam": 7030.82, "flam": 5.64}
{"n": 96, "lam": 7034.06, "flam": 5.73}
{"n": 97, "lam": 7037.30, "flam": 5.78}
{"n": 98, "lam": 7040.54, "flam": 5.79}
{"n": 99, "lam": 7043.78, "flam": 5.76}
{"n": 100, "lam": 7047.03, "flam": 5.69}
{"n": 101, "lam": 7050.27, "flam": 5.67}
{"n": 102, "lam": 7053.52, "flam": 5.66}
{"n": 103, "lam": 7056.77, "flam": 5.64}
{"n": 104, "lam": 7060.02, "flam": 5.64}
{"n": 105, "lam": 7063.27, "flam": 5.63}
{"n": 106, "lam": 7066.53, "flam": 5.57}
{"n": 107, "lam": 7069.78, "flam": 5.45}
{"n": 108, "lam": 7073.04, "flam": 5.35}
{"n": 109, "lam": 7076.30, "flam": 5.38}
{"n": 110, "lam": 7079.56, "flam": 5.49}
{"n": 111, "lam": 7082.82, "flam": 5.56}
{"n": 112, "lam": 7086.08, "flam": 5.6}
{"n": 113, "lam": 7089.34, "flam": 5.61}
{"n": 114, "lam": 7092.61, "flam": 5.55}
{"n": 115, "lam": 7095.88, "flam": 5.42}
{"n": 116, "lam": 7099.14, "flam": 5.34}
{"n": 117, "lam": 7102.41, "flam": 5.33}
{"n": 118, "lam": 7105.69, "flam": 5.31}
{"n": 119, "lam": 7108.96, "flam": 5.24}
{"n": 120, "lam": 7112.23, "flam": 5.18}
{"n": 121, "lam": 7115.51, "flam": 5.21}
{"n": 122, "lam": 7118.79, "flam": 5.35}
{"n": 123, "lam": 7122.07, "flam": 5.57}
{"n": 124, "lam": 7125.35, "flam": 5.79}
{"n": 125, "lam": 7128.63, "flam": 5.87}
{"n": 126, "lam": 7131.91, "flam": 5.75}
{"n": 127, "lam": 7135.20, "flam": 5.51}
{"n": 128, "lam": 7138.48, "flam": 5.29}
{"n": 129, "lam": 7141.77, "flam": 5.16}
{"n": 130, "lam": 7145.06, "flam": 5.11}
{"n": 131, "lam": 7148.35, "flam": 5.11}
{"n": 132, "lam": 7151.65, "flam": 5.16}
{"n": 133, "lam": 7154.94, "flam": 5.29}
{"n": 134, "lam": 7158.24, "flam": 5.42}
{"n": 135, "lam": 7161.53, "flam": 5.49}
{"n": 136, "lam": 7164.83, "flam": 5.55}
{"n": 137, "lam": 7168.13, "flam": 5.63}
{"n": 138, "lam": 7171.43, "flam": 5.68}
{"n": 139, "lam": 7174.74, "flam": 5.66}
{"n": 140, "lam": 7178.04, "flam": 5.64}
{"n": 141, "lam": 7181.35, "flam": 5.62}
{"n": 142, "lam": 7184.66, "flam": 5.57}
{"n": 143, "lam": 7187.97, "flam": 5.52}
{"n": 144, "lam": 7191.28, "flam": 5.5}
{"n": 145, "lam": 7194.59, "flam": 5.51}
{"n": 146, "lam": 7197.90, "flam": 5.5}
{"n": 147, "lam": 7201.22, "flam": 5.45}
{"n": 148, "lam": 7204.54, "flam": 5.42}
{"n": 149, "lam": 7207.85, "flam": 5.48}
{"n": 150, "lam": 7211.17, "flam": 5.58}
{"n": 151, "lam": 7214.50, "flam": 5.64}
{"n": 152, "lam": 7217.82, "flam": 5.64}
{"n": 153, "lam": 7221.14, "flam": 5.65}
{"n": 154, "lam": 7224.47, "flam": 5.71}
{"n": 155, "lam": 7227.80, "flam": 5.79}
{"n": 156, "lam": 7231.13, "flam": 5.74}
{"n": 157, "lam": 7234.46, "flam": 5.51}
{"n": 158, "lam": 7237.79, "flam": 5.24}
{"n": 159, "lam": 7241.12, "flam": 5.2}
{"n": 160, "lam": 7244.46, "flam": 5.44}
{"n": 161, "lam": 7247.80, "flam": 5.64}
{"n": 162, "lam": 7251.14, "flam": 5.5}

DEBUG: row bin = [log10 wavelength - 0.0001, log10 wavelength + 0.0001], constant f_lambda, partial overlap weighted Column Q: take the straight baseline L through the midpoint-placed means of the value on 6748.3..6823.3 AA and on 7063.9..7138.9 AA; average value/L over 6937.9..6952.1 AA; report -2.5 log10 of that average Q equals 0.08 mag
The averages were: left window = 5.67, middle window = 5.15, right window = 5.47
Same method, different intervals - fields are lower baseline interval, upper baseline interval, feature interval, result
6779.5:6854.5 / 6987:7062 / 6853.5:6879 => -0.03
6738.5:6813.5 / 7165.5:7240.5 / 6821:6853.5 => 0.08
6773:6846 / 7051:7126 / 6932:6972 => 0.05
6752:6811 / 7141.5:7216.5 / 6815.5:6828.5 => 0.15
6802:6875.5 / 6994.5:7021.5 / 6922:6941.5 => -0.08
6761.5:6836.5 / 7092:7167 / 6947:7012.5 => 0.02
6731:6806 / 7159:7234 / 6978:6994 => 0.03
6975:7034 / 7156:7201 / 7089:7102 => 0.02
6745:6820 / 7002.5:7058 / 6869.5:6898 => -0.04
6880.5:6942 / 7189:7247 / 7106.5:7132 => 0.03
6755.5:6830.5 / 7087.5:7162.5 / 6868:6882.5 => -0.05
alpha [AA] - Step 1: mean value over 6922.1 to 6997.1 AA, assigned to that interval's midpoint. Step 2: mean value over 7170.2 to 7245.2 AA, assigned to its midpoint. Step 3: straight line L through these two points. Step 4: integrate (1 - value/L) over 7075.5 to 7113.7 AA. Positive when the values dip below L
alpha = 0.6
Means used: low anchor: 5.45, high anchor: 5.55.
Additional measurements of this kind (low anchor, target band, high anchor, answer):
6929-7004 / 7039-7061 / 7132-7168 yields -1.3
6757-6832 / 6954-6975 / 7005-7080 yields 1.5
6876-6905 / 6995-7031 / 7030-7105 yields 0.4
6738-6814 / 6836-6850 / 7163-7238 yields 0.6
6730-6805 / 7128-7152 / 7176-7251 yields 1.0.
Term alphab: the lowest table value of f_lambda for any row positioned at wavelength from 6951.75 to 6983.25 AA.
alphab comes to 4.84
